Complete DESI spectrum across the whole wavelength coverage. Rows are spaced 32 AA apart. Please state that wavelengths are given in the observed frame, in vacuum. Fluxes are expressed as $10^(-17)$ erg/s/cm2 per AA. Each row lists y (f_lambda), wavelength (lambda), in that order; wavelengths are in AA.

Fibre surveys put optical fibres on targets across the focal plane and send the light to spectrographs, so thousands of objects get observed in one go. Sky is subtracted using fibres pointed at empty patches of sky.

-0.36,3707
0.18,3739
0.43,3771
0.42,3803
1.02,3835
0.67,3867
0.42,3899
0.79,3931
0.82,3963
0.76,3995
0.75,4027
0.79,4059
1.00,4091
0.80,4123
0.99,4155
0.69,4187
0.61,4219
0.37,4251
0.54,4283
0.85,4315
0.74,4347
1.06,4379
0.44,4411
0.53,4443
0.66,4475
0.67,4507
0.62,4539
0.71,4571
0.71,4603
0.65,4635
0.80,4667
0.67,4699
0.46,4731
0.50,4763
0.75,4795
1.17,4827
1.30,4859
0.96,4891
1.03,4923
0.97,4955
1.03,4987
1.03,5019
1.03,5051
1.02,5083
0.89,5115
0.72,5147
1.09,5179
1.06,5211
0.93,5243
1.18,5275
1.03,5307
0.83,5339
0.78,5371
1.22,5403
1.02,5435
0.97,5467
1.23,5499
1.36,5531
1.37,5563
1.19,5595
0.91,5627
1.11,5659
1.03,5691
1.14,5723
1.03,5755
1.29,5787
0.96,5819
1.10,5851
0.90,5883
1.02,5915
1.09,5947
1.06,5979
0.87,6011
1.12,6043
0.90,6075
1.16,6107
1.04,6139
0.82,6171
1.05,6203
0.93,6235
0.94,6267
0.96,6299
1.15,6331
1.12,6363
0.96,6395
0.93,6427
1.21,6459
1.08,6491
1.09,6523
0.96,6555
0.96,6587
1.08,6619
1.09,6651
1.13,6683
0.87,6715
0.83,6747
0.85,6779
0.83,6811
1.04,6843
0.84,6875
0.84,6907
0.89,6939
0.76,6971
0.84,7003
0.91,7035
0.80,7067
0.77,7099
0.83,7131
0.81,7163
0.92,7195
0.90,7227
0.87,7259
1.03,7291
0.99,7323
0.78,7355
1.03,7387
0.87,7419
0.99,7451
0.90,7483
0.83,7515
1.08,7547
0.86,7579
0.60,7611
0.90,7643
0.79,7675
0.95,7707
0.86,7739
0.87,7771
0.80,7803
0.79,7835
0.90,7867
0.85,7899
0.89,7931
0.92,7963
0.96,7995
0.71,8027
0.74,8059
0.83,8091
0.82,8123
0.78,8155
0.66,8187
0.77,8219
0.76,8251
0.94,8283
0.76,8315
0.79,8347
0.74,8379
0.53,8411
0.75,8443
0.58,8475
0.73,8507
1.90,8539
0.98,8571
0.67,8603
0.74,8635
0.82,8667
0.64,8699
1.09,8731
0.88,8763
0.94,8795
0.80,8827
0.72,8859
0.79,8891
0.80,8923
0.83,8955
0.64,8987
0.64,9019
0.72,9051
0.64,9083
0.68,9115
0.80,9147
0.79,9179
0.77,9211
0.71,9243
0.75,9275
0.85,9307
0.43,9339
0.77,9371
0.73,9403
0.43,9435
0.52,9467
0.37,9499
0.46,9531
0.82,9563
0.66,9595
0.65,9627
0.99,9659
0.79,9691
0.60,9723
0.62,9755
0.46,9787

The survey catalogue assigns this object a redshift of 0.299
